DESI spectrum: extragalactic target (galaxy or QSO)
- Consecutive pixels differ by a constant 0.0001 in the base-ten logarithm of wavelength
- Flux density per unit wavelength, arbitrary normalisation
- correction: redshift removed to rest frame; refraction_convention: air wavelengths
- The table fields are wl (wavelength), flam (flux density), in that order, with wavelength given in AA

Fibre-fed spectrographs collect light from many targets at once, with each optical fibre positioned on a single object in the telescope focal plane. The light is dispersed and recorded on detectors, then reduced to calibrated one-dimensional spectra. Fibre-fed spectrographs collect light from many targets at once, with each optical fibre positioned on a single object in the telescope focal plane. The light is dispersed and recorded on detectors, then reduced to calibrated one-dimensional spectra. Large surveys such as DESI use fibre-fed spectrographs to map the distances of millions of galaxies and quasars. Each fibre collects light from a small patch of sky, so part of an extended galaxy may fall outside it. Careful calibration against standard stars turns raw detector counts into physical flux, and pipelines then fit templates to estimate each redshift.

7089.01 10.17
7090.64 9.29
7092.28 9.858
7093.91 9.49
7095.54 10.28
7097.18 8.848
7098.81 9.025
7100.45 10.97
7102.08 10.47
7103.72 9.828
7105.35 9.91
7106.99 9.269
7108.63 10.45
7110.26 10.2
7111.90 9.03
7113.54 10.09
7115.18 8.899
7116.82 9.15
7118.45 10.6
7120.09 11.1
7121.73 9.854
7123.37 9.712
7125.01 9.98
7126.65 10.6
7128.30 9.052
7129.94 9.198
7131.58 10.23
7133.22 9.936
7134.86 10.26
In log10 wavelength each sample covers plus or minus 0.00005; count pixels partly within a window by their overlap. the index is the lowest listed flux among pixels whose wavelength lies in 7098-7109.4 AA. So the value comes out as 9.025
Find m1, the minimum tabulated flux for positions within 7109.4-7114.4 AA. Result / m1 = 9.03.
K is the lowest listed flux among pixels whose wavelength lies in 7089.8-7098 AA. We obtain 8.848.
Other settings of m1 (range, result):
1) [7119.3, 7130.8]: 9.052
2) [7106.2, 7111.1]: 9.269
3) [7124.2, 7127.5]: 9.98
